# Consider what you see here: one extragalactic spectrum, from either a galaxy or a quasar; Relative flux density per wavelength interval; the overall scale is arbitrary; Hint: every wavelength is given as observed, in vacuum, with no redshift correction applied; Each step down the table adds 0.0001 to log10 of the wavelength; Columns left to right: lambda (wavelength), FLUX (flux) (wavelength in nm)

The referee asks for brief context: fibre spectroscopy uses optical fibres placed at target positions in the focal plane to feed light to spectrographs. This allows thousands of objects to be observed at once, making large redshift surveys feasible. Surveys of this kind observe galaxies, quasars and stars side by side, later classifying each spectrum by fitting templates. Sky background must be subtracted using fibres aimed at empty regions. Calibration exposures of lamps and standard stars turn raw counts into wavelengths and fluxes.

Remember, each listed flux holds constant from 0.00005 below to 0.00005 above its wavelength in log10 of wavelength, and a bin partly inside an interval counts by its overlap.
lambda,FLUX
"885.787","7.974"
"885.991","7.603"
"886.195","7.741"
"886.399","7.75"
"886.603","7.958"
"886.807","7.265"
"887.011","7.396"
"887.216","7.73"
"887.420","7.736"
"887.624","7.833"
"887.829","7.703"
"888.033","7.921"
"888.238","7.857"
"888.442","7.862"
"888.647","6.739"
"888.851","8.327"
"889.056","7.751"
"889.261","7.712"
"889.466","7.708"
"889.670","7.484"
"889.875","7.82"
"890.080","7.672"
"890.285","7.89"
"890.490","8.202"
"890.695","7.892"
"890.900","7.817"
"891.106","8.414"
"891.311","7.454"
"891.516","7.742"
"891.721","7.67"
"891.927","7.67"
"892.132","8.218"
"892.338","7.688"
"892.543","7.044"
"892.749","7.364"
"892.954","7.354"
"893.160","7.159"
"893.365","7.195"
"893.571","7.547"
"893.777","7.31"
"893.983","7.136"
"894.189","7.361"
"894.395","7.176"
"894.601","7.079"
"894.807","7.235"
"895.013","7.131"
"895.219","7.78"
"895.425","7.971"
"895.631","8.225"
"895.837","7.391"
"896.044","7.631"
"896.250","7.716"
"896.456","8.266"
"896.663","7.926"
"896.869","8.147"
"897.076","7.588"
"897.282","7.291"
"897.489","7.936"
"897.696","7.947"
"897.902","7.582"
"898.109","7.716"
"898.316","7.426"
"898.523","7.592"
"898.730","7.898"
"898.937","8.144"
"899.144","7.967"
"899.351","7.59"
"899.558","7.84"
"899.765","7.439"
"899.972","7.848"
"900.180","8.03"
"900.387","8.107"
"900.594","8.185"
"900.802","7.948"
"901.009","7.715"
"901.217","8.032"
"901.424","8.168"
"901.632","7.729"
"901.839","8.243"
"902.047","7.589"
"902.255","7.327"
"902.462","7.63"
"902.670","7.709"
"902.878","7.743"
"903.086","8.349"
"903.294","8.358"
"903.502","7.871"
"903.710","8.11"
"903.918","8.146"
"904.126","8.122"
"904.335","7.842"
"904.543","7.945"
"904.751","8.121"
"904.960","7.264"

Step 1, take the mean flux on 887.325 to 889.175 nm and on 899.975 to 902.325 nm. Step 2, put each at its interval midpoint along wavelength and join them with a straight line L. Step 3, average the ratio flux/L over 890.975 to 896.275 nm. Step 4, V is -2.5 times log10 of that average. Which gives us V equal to 0.04 mag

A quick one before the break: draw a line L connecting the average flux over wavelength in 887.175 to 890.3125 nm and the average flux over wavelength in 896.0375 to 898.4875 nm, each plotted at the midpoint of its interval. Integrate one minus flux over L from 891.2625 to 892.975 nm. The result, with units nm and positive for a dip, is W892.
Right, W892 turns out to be 0.03 nm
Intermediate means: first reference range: 7.73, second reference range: 7.77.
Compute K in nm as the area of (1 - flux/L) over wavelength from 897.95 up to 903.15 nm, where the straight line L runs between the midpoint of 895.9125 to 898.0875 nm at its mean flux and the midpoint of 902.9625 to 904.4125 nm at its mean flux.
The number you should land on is 0.085 nm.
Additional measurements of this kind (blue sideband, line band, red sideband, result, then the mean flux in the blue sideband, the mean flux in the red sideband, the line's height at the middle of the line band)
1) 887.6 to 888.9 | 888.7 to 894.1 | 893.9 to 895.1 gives -0.15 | 7.72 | 7.19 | 7.45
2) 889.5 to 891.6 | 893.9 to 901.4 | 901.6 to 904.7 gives 0.15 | 7.84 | 7.92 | 7.89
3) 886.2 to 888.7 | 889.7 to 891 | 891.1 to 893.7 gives -0.05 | 7.67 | 7.55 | 7.6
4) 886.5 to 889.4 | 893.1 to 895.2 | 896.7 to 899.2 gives 0.13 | 7.7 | 7.77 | 7.74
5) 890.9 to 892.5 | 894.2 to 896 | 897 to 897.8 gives 0.06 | 7.8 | 7.7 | 7.74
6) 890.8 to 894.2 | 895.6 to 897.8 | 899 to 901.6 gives -0.02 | 7.54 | 7.9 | 7.74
